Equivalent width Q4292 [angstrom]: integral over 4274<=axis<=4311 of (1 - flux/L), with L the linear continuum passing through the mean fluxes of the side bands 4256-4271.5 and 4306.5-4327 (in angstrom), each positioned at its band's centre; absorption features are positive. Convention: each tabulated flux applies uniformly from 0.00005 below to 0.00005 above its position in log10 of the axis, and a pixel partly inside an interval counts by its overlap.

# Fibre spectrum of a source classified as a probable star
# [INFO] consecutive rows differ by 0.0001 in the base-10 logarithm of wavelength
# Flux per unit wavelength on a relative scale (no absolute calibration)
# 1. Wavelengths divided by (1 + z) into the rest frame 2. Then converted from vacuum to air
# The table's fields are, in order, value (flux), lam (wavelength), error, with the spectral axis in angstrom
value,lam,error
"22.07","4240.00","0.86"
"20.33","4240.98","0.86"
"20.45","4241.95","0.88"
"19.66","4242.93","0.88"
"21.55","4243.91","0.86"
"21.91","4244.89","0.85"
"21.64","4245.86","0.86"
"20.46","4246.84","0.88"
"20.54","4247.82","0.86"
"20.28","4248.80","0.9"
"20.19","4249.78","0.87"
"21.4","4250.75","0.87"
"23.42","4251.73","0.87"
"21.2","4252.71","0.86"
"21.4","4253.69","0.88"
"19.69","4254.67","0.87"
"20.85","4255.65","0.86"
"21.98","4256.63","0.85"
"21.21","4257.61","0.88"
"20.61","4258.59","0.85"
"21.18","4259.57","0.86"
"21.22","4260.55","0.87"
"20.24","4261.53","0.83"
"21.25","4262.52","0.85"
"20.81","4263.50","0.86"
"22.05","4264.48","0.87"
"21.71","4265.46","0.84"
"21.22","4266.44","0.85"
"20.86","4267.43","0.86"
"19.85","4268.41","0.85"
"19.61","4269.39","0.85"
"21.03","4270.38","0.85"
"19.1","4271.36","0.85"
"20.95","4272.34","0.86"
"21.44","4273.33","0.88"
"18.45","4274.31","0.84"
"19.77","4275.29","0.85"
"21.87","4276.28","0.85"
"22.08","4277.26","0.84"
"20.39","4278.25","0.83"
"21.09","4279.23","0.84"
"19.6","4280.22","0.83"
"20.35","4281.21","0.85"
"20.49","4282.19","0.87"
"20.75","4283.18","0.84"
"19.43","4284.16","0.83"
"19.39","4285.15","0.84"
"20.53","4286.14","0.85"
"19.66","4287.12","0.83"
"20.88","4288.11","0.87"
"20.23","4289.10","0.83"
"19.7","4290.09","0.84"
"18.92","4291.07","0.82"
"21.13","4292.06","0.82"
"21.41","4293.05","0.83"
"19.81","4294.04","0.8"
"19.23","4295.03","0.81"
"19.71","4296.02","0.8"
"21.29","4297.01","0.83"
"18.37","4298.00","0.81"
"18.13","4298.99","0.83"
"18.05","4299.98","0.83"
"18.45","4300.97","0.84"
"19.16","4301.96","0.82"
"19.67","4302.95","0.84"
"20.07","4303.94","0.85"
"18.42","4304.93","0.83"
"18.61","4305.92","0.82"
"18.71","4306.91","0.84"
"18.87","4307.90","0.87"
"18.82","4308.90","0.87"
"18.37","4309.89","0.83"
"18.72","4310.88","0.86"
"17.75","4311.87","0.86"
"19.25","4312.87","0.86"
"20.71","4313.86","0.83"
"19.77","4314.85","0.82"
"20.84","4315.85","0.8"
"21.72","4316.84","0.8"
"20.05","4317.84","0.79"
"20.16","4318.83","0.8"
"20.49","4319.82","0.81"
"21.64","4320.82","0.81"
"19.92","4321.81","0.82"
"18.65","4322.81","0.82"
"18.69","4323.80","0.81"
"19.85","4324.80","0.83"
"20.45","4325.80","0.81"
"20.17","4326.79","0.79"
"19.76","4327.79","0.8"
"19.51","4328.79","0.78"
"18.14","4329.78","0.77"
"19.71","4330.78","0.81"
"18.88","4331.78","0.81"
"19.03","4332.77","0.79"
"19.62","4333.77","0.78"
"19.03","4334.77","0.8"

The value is 1.0 angstrom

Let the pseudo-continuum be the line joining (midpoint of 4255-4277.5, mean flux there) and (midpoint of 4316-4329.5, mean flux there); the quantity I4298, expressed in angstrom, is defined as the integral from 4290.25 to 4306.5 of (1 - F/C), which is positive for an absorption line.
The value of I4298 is 0.8 angstrom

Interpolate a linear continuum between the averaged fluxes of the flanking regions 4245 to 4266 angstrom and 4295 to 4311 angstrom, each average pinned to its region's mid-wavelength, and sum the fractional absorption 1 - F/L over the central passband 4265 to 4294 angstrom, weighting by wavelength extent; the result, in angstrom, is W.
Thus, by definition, -0.52 angstrom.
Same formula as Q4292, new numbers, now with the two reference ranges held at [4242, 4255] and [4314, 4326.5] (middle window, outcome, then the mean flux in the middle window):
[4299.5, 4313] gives 1.1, 18.8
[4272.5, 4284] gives 0.1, 20.6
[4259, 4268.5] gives -0.1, 21.1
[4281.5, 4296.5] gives 0.3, 20.1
